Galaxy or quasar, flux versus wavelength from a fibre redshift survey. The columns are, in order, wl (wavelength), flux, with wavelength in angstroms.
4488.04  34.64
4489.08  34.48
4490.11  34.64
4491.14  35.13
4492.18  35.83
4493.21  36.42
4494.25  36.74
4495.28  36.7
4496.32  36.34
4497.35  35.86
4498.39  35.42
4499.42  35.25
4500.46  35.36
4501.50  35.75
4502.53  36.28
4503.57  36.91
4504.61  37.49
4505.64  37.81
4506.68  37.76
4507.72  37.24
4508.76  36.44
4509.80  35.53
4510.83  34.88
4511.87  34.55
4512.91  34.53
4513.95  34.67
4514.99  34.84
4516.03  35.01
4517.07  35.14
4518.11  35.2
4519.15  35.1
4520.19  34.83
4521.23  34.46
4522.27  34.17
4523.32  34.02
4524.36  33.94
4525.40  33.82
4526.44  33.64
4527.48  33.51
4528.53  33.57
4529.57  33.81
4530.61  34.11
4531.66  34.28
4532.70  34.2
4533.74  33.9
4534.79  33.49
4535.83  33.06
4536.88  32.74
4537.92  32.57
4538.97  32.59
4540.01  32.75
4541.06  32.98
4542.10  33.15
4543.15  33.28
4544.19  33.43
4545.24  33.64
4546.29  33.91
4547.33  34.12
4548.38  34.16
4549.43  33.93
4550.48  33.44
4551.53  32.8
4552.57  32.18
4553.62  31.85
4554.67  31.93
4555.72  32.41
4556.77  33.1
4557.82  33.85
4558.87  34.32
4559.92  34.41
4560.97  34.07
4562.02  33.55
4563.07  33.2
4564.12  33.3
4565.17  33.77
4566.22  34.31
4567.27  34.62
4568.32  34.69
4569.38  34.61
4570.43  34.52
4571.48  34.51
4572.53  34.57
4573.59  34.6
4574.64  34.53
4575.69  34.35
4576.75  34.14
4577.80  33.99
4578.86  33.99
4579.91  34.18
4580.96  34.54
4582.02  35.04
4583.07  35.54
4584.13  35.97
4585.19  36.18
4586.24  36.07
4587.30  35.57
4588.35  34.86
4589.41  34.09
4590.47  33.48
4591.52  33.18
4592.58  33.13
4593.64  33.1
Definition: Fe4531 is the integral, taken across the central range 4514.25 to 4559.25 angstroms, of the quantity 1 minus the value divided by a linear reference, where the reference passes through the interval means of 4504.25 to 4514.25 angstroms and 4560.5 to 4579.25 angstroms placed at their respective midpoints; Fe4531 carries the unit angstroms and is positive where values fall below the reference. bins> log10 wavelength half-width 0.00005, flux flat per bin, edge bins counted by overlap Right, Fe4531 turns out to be 2.0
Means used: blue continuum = 36.1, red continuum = 34.2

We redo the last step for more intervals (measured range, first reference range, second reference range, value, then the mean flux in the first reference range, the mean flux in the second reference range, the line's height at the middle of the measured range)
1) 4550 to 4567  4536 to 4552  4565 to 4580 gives 0.3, 33.3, 34.4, 33.8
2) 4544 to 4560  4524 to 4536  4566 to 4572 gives 0.4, 33.8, 34.6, 34.2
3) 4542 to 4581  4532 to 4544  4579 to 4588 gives 0.6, 33.2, 35.4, 34.3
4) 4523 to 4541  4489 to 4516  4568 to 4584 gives 0.9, 35.9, 34.5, 35.4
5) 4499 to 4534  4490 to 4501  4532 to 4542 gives -0.6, 35.8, 33.2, 34.5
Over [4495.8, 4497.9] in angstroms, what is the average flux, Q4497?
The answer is 36.1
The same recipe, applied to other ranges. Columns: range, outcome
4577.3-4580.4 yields 34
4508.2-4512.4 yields 35.4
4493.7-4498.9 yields 36.2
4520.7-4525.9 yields 34.1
